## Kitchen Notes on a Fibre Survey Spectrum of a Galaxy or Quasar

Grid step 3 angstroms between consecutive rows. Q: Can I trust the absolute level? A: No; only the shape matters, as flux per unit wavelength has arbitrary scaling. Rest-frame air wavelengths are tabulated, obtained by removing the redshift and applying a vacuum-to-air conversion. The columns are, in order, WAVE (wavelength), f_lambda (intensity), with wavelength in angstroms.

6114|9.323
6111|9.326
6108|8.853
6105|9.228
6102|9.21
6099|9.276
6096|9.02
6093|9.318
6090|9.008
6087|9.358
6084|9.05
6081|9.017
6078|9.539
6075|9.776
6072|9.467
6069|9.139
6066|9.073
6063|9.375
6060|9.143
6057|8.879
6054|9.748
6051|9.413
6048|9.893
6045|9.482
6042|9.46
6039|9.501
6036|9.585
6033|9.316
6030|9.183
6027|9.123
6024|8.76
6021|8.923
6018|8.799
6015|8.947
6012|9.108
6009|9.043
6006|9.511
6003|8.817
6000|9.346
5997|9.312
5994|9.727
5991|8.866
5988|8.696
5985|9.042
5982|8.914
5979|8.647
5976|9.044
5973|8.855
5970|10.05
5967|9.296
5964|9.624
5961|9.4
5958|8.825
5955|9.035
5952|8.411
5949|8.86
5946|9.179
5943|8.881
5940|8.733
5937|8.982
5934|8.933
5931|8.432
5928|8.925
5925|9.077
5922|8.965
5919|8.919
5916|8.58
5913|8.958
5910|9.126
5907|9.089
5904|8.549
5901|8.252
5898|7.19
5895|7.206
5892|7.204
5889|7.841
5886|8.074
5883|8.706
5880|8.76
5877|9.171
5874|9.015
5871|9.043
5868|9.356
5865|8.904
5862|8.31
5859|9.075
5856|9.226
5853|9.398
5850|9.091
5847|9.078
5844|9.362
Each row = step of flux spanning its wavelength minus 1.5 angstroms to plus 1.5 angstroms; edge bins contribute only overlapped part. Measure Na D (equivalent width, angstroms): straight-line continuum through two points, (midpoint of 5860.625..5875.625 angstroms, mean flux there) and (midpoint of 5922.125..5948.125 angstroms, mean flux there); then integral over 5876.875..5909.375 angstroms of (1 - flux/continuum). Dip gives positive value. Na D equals 2.7 angstroms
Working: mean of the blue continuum 8.93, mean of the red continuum 8.9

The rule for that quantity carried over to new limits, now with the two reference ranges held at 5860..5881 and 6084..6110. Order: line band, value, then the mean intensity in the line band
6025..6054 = -1.1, 9.44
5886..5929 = 2.8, 8.4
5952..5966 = -0.2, 9.14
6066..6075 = -0.2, 9.34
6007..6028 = 0.3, 8.97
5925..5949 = 0.3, 8.88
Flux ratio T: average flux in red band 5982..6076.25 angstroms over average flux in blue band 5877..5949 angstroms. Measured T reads 1.1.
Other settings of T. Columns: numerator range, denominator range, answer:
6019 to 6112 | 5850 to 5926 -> 1.07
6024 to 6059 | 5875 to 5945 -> 1.10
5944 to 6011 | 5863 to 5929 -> 1.06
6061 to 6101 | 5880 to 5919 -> 1.12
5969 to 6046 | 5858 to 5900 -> 1.09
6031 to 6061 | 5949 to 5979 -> 1.03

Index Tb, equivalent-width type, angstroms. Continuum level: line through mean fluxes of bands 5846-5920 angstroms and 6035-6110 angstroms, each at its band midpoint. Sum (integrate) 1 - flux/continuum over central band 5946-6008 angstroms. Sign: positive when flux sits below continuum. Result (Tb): -1.0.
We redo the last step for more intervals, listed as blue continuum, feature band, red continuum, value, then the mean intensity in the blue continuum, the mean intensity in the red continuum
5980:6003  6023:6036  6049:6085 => 0.1 angstroms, 9.1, 9.31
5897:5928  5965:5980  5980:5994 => -0.5 angstroms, 8.71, 8.96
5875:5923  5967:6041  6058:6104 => -2.0 angstroms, 8.41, 9.25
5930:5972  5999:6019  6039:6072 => 0.3 angstroms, 9.05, 9.37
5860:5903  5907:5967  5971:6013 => -1.6 angstroms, 8.37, 9.08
